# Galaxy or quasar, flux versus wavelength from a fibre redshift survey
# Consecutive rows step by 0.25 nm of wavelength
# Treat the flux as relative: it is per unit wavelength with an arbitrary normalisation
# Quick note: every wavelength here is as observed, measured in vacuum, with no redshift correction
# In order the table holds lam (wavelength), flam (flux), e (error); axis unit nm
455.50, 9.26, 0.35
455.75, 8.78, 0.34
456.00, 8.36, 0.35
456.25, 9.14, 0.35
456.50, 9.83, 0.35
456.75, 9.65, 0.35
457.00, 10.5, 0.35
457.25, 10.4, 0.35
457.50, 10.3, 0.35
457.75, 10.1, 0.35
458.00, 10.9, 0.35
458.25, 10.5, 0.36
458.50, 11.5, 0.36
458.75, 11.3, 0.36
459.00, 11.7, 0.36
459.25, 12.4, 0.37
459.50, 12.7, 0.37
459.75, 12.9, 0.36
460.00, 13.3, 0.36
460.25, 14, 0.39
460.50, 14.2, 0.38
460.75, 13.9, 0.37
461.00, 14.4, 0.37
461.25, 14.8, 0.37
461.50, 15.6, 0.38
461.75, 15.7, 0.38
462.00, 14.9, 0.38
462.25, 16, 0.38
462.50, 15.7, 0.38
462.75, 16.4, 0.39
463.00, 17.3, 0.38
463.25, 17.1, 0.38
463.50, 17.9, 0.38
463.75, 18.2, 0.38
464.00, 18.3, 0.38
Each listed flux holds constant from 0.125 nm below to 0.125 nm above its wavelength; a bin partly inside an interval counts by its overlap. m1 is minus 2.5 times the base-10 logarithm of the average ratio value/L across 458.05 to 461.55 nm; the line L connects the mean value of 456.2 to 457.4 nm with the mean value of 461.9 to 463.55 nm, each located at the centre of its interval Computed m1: 0.02 mag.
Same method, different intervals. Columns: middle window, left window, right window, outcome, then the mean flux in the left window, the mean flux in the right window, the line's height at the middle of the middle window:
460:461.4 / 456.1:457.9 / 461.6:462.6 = -0.013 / 9.98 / 15.6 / 14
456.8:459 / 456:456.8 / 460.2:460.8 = 0.034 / 9.35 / 14.1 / 11.1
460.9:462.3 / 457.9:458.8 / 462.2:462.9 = -0.019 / 11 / 16.1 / 14.9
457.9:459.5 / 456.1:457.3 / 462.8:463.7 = 0.061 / 9.84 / 17.4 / 12.2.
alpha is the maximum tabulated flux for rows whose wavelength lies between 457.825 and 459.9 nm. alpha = 12.9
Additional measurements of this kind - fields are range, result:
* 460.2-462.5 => 16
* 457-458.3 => 10.9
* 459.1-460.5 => 14.2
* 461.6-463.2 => 17.3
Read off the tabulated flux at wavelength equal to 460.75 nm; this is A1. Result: 13.9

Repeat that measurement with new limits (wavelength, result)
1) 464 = 18.3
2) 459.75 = 12.9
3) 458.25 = 10.5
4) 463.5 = 17.9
